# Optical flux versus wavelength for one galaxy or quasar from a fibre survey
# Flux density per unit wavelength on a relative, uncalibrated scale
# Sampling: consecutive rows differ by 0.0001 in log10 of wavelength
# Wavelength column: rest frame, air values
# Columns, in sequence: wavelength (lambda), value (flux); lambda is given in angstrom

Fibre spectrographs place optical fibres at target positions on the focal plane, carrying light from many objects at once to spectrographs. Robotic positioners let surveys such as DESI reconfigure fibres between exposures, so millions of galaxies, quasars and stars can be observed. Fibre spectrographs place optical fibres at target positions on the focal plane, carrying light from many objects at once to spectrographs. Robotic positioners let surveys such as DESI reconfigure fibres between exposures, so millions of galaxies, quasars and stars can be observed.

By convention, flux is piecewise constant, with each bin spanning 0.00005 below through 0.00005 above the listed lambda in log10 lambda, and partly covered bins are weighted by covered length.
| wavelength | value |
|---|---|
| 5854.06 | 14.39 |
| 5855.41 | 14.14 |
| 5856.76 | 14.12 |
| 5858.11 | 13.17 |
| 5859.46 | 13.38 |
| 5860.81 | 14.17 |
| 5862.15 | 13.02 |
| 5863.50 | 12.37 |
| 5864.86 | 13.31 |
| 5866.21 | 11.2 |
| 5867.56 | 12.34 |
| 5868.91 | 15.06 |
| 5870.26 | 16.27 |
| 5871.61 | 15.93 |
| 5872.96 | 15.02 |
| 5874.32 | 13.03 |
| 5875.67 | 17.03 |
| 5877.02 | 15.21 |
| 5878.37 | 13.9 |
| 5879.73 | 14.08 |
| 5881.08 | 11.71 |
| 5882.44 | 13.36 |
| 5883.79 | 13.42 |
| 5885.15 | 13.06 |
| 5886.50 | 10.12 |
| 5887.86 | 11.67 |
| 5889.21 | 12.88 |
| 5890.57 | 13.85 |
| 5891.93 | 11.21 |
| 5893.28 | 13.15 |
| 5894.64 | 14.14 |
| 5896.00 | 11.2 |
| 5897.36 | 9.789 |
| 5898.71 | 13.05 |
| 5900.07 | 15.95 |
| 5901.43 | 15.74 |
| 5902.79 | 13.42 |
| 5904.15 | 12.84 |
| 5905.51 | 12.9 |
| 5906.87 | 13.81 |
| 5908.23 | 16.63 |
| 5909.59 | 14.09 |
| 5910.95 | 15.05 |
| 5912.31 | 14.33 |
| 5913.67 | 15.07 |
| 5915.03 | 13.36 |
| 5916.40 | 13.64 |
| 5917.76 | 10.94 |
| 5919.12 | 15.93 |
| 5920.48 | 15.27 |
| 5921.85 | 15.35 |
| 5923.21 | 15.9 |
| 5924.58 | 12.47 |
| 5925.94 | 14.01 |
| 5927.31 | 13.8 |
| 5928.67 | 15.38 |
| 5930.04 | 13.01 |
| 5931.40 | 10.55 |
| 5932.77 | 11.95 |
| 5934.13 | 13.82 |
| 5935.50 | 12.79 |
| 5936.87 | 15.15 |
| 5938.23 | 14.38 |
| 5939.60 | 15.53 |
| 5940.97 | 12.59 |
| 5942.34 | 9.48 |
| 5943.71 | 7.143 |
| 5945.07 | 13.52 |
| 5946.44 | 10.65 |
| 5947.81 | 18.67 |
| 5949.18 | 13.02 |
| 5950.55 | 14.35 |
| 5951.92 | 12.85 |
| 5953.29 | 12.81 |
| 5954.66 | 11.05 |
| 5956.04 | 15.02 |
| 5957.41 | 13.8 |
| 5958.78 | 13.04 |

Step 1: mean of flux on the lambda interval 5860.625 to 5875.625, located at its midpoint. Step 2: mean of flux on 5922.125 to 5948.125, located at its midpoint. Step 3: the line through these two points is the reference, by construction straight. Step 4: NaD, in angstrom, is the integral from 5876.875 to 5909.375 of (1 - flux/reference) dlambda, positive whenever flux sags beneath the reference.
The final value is 1.0 angstrom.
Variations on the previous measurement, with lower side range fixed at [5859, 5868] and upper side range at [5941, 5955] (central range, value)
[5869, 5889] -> -1.7 angstrom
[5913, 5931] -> -2.3 angstrom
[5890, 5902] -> -0.4 angstrom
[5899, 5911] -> -1.7 angstrom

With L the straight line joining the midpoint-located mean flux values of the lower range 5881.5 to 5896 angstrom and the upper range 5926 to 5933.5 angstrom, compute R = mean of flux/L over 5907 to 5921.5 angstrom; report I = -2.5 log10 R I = -0.124 mag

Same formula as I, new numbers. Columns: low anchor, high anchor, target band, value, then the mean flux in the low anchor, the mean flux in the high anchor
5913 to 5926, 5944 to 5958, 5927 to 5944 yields 0.08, 14.2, 13.4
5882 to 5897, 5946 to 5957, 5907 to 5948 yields -0.04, 12.5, 13.6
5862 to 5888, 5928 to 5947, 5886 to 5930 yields -0.05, 13.6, 12.6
